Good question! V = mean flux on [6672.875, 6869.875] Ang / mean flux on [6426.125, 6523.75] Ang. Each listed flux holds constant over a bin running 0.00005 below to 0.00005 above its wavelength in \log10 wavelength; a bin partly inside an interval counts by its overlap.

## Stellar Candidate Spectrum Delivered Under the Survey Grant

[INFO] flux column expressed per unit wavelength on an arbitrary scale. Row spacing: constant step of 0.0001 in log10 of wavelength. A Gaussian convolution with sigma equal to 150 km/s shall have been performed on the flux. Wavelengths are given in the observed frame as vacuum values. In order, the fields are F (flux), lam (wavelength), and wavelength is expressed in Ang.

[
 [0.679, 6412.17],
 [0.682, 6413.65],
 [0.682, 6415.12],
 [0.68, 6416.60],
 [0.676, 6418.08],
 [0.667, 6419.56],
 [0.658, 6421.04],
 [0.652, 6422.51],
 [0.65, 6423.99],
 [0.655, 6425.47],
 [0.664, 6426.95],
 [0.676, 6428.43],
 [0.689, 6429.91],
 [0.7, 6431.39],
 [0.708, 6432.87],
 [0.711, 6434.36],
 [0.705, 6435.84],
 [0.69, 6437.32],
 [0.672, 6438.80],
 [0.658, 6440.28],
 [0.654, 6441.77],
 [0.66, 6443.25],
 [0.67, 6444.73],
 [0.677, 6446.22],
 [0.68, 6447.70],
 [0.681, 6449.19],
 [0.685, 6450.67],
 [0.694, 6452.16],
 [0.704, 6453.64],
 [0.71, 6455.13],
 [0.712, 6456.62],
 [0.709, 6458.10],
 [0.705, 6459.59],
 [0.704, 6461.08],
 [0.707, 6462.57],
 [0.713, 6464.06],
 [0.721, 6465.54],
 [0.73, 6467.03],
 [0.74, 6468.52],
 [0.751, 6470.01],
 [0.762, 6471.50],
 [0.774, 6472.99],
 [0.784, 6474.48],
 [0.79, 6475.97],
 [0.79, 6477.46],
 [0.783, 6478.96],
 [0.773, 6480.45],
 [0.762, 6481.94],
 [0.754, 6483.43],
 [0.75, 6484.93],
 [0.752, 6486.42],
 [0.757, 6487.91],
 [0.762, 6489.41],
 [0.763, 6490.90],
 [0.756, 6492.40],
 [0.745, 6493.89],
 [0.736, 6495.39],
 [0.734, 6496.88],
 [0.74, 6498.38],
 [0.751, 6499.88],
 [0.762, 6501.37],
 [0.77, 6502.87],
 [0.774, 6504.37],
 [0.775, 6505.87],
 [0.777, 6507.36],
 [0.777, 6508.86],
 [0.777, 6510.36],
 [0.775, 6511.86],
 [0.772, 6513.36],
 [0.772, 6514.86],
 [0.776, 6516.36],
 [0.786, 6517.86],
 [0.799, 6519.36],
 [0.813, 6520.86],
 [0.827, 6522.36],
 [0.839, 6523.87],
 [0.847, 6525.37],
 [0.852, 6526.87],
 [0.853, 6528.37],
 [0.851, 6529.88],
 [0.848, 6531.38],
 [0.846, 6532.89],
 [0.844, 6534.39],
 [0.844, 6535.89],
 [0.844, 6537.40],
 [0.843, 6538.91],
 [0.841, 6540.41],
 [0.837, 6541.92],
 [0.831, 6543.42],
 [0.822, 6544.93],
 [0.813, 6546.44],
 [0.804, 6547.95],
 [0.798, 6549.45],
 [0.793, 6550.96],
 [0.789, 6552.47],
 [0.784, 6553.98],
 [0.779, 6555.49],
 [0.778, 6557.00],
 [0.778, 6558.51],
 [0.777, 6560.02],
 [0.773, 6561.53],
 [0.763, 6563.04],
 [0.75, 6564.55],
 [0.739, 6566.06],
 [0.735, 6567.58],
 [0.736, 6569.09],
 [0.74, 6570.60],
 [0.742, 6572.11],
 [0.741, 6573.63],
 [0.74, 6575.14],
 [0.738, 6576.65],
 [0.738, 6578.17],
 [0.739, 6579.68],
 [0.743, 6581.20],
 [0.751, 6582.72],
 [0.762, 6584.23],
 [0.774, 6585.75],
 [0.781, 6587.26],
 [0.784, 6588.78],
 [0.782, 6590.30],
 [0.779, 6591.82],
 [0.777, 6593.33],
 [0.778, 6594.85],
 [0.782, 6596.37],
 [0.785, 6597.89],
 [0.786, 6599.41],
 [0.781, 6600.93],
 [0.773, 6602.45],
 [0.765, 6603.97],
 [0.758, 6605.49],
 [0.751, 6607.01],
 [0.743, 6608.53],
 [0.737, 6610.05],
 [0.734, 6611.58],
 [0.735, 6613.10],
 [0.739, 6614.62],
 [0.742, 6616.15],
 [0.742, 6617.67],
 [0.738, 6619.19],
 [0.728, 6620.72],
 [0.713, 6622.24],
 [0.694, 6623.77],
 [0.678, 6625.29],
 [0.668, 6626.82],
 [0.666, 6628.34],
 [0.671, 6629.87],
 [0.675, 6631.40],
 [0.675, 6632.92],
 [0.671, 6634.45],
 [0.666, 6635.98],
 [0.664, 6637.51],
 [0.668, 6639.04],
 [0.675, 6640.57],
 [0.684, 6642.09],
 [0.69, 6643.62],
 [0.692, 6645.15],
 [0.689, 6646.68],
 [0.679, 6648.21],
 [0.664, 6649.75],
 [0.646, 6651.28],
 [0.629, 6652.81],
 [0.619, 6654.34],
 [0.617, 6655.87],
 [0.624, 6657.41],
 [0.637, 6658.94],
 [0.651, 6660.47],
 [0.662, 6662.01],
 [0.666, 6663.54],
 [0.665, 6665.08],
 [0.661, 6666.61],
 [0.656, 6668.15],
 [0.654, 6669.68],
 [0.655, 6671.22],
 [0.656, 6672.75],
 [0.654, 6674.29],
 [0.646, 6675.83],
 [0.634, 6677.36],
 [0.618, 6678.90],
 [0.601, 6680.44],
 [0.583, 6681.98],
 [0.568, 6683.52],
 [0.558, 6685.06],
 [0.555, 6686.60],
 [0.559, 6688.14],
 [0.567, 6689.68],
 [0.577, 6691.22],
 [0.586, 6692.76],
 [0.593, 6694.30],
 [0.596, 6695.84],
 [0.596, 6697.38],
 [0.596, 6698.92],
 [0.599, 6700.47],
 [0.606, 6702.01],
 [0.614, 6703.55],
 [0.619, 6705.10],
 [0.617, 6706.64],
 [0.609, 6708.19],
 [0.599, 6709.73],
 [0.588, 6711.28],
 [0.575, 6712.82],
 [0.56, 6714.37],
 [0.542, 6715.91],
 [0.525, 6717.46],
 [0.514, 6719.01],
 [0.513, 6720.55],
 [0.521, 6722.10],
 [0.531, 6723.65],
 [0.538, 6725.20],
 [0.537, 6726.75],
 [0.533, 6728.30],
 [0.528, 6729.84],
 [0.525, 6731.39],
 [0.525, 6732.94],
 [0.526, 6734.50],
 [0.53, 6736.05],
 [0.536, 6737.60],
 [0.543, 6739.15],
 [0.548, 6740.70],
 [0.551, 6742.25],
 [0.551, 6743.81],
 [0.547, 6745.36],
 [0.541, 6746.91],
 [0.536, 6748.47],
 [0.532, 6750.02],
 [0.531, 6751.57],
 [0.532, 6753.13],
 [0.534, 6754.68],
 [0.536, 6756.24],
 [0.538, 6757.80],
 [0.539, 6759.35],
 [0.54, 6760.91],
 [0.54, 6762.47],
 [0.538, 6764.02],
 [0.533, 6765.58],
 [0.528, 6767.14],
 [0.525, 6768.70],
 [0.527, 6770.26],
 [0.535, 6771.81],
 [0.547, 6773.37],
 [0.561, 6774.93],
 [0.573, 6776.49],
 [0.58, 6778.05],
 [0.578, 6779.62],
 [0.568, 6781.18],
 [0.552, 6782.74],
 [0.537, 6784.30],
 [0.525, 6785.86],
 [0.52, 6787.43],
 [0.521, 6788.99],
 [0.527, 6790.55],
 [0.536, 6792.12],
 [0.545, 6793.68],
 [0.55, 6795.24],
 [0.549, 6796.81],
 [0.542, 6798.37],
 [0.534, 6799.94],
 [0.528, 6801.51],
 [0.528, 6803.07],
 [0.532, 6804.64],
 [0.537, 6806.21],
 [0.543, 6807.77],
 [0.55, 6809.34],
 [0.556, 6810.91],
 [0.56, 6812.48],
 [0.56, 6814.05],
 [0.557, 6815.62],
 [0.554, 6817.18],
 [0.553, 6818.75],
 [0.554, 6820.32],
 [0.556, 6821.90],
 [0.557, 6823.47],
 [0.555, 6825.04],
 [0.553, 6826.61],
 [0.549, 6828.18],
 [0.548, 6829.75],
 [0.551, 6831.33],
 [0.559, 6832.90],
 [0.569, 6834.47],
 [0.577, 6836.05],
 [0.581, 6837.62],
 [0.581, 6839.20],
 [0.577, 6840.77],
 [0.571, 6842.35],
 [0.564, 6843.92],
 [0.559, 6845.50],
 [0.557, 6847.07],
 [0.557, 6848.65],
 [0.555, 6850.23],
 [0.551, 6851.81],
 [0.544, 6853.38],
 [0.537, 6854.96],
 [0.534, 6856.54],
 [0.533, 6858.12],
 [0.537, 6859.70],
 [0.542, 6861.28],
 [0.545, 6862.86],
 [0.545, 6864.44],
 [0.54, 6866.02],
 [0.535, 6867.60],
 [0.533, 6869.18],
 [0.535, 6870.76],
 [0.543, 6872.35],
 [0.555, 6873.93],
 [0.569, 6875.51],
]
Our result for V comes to 0.75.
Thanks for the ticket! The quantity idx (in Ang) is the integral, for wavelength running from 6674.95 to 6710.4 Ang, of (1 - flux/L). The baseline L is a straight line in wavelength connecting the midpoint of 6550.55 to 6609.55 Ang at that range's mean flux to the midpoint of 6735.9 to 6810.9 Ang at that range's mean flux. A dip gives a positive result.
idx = 2.1 Ang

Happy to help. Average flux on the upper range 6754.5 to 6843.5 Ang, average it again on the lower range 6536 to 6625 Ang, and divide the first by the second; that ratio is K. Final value 0.71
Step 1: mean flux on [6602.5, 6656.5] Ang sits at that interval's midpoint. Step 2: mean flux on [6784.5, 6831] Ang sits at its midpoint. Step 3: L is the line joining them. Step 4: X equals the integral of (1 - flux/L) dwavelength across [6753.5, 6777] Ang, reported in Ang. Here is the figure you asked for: 1.7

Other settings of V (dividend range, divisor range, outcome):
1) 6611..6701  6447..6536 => 0.85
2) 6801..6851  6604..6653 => 0.80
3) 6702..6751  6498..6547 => 0.68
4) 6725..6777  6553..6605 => 0.70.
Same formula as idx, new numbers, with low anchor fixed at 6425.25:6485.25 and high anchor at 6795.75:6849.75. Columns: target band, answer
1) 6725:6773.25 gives 4.2 Ang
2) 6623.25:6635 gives -0.7 Ang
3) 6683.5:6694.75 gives 0.8 Ang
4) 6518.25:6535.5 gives -3.9 Ang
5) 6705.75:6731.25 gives 2.1 Ang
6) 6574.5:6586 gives -1.5 Ang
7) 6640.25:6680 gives -1.8 Ang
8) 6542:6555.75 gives -2.7 Ang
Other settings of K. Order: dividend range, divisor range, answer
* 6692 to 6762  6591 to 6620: 0.73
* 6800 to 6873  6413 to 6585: 0.73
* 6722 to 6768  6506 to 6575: 0.67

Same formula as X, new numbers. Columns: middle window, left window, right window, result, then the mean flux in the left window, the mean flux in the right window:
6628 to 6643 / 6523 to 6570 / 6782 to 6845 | 1.03 Ang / 0.807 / 0.55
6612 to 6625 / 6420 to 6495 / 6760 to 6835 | -1.88 Ang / 0.715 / 0.546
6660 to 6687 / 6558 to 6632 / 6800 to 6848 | 1.97 Ang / 0.745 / 0.556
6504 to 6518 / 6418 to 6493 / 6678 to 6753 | -1.96 Ang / 0.713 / 0.561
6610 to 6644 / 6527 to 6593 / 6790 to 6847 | 1.38 Ang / 0.787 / 0.553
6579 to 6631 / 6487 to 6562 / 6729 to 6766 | -3.17 Ang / 0.796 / 0.537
